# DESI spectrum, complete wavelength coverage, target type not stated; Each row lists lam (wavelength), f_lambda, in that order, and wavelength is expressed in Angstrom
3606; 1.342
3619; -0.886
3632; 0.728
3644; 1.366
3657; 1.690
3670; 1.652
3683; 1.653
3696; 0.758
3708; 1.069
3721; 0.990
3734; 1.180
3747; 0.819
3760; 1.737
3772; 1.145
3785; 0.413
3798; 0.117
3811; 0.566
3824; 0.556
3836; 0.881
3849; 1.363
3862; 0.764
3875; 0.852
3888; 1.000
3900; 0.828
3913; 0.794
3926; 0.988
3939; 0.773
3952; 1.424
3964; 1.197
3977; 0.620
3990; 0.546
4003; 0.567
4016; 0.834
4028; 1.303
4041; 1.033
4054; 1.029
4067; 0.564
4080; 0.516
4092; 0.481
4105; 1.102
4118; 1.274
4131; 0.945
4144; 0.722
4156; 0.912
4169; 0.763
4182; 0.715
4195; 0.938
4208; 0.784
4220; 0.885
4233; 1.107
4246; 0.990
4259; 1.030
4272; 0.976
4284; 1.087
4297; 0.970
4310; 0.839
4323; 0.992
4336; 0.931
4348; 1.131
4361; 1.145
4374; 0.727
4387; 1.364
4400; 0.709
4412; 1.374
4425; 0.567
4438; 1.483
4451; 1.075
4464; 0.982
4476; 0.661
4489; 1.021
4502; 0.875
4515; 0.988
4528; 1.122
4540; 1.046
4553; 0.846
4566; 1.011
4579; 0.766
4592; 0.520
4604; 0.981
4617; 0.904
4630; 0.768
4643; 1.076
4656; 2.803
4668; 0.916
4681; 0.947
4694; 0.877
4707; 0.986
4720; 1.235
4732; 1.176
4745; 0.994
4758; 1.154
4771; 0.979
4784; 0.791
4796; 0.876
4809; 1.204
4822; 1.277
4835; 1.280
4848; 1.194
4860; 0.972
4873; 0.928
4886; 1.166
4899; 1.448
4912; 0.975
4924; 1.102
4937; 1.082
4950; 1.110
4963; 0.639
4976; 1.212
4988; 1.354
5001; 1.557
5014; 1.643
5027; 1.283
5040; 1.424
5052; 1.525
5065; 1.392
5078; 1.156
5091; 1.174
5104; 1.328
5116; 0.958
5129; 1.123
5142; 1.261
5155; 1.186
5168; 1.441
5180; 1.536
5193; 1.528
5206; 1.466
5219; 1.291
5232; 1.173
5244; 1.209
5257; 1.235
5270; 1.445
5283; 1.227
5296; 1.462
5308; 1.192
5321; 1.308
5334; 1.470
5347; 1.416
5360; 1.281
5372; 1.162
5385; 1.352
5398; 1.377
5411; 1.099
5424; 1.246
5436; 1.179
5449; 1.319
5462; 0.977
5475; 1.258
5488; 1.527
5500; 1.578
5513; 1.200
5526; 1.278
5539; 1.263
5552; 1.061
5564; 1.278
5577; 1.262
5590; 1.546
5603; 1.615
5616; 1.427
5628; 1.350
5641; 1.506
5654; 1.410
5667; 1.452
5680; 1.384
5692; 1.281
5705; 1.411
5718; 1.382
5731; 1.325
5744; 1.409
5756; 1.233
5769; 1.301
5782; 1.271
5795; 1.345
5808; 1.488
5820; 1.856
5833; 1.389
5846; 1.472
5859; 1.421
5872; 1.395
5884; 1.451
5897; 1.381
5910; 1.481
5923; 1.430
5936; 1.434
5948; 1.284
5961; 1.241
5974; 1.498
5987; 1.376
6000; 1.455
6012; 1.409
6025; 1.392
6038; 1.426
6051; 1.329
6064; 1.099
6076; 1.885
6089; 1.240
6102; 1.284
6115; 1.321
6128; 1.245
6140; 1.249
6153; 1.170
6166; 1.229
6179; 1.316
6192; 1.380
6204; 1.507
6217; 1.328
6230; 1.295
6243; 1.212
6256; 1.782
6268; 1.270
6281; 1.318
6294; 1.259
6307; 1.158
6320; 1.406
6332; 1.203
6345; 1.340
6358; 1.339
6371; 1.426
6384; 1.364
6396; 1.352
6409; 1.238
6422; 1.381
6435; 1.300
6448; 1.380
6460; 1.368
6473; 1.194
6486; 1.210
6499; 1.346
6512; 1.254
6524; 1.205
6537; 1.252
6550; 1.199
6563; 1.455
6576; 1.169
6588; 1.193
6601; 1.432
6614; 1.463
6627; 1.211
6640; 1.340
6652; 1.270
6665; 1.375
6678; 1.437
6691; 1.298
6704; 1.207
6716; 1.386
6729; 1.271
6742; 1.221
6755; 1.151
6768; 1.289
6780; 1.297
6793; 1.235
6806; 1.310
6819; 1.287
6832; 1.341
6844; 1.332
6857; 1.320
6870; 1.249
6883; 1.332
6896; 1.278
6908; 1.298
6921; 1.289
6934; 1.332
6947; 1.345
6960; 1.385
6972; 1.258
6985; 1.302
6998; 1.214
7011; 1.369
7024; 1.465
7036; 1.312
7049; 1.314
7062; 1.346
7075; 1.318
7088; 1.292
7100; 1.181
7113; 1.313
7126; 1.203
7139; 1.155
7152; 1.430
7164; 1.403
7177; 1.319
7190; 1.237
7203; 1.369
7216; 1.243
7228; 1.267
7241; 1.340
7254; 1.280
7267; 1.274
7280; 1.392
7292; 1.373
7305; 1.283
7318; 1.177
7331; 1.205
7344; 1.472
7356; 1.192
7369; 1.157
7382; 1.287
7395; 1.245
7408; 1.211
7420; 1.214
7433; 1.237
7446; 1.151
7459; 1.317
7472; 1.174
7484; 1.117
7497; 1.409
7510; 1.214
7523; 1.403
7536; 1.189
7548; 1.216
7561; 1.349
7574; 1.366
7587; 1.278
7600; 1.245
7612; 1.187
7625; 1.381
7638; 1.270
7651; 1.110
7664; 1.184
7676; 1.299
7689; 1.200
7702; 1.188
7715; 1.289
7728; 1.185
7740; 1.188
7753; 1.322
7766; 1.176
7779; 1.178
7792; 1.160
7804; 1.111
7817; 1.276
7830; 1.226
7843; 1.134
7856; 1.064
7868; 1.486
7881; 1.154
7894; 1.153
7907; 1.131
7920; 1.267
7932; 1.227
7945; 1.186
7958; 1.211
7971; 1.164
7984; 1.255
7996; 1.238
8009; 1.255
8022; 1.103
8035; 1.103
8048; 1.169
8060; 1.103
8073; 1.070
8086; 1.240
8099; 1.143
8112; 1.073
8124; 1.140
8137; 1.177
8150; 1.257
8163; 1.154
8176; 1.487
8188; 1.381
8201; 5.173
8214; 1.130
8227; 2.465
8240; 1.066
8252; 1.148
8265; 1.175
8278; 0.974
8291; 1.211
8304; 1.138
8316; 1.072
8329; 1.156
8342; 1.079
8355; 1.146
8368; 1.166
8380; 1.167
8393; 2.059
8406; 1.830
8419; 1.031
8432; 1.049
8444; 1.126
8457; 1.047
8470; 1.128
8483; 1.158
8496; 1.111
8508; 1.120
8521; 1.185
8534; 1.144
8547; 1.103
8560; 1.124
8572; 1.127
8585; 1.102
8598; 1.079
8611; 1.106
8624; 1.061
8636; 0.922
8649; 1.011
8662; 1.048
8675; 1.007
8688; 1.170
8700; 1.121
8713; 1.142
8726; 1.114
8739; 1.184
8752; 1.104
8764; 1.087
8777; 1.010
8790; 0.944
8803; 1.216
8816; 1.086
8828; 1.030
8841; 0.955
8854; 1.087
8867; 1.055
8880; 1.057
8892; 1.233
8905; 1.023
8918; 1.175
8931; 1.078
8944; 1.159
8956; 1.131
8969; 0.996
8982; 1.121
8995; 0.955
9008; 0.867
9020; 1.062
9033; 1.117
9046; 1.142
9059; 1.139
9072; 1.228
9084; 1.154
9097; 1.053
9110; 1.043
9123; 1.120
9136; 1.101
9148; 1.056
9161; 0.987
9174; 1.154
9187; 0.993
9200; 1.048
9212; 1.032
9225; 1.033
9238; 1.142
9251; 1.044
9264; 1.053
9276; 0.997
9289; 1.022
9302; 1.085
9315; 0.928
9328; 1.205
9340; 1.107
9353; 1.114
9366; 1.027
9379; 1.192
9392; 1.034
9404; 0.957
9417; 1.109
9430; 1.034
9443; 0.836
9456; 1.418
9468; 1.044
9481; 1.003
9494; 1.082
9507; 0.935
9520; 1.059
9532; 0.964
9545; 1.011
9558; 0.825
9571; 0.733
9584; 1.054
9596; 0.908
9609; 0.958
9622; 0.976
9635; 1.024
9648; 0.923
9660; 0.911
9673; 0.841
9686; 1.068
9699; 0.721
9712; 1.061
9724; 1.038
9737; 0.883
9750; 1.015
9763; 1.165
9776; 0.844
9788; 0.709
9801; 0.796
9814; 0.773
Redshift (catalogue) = 0.249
